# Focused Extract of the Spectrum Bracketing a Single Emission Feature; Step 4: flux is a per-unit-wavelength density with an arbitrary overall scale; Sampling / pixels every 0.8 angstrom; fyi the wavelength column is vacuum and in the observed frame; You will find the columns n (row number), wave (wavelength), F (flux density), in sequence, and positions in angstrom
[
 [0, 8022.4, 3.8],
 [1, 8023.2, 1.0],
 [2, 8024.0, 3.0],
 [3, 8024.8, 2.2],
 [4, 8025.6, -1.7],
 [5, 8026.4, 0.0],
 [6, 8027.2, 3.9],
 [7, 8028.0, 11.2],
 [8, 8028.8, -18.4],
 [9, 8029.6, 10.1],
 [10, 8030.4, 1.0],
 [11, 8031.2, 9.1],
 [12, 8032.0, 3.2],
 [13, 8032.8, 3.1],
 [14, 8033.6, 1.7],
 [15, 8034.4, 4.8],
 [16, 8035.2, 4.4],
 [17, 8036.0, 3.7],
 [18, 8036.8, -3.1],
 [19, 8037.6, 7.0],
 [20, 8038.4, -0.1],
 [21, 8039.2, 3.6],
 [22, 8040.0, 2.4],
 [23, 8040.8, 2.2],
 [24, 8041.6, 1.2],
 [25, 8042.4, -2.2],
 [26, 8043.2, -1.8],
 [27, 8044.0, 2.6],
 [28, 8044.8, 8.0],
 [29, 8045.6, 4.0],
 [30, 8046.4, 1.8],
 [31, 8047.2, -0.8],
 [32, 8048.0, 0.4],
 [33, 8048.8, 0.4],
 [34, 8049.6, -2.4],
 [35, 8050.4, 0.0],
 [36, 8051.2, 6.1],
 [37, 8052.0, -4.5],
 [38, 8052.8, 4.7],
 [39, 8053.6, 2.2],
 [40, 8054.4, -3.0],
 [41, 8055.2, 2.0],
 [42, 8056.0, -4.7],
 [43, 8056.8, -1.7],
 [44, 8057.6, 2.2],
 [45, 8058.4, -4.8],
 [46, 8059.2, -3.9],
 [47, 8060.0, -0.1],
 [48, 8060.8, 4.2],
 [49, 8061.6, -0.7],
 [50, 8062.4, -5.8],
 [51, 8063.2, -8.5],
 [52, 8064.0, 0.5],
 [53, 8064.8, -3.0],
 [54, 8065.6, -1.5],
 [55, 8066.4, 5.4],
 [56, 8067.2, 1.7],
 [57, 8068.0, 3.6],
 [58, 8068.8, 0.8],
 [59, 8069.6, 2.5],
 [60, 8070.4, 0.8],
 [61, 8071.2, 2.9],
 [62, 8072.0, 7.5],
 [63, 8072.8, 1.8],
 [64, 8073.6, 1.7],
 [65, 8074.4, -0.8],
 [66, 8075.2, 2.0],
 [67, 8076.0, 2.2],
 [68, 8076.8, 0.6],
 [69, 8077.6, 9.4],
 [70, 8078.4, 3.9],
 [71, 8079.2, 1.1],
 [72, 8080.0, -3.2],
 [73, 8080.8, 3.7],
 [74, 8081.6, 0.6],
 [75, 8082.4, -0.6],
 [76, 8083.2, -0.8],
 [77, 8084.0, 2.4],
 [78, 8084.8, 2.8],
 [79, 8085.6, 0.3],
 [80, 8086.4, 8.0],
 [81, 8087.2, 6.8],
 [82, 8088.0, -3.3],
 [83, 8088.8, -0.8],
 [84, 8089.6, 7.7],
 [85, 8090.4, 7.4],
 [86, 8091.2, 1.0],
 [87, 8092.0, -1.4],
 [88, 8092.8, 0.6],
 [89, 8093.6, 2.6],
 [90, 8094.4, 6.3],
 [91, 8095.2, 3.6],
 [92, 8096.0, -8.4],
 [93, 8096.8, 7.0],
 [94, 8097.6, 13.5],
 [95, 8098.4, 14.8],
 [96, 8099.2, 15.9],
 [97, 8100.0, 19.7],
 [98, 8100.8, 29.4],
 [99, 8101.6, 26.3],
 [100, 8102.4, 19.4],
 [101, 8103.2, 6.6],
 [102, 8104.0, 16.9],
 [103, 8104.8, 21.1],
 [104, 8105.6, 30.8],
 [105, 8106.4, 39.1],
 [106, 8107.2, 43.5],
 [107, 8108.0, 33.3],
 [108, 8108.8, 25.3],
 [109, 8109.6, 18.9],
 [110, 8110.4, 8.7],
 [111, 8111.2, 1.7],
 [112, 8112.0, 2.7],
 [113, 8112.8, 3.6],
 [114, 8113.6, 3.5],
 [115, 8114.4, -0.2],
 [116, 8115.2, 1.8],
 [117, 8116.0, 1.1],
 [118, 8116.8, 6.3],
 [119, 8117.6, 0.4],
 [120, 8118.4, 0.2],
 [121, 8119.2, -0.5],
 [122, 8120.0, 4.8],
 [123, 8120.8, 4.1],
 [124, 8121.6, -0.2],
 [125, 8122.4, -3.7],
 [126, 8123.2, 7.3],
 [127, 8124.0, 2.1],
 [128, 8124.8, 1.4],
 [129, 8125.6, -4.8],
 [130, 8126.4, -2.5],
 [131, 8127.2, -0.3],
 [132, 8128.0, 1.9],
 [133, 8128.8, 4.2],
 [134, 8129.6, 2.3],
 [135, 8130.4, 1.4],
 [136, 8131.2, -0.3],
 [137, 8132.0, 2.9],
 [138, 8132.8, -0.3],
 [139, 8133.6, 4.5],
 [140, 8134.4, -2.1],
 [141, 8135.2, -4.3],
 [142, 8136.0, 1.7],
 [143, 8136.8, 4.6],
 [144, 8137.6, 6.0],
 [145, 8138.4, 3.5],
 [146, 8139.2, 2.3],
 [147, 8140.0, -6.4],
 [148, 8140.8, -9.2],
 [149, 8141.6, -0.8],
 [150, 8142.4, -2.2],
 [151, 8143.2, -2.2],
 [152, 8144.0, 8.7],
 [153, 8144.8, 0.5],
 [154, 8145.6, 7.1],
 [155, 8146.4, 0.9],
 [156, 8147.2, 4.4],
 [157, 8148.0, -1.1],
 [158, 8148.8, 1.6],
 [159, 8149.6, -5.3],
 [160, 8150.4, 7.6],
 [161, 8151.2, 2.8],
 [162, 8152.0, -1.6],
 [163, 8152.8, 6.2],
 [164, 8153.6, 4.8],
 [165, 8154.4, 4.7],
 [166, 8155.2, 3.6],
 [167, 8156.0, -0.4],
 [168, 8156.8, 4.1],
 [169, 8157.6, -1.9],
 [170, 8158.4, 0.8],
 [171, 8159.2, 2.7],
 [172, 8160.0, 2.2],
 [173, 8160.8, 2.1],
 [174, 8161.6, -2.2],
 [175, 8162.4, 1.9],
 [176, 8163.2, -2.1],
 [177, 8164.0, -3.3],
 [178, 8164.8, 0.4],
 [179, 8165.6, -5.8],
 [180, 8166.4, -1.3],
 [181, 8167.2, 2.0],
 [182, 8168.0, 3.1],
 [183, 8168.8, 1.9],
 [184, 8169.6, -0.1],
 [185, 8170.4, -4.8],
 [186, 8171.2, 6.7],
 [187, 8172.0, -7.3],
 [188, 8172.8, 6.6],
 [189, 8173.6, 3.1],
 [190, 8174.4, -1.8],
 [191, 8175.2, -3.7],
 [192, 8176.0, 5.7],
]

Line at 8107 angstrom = [O II] 3727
